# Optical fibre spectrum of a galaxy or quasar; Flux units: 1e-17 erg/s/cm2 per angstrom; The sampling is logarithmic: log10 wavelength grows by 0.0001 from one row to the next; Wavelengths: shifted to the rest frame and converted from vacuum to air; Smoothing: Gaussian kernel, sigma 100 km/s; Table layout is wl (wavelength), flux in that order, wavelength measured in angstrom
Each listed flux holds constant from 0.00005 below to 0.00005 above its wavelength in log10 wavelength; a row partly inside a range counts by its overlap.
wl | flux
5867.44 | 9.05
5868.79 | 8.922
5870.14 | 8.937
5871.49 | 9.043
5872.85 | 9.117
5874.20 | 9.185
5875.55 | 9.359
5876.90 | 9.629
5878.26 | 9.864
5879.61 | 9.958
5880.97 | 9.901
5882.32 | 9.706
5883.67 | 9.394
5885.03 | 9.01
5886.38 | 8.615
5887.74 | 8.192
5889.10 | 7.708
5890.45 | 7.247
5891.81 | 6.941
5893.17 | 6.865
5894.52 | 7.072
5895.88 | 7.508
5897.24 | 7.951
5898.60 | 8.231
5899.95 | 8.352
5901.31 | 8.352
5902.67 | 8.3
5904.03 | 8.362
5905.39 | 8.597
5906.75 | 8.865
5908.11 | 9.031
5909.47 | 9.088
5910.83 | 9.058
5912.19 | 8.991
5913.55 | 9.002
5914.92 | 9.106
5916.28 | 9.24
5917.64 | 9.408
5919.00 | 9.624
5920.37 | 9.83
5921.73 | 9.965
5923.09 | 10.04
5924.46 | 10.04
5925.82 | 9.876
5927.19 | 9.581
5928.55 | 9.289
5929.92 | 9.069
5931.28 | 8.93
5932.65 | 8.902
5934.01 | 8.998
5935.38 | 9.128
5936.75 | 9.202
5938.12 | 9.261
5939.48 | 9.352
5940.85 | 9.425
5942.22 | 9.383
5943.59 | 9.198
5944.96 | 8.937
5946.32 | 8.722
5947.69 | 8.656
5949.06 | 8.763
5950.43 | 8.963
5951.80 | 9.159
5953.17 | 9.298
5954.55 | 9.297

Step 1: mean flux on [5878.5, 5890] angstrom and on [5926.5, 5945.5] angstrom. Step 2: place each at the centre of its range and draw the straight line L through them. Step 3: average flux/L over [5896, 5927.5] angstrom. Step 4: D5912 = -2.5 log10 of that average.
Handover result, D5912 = 0.01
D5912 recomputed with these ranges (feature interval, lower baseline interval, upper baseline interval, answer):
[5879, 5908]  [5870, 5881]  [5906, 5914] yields 0.11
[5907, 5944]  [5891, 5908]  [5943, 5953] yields -0.10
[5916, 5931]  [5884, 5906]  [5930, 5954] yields -0.12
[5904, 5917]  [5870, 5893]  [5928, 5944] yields 0.01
